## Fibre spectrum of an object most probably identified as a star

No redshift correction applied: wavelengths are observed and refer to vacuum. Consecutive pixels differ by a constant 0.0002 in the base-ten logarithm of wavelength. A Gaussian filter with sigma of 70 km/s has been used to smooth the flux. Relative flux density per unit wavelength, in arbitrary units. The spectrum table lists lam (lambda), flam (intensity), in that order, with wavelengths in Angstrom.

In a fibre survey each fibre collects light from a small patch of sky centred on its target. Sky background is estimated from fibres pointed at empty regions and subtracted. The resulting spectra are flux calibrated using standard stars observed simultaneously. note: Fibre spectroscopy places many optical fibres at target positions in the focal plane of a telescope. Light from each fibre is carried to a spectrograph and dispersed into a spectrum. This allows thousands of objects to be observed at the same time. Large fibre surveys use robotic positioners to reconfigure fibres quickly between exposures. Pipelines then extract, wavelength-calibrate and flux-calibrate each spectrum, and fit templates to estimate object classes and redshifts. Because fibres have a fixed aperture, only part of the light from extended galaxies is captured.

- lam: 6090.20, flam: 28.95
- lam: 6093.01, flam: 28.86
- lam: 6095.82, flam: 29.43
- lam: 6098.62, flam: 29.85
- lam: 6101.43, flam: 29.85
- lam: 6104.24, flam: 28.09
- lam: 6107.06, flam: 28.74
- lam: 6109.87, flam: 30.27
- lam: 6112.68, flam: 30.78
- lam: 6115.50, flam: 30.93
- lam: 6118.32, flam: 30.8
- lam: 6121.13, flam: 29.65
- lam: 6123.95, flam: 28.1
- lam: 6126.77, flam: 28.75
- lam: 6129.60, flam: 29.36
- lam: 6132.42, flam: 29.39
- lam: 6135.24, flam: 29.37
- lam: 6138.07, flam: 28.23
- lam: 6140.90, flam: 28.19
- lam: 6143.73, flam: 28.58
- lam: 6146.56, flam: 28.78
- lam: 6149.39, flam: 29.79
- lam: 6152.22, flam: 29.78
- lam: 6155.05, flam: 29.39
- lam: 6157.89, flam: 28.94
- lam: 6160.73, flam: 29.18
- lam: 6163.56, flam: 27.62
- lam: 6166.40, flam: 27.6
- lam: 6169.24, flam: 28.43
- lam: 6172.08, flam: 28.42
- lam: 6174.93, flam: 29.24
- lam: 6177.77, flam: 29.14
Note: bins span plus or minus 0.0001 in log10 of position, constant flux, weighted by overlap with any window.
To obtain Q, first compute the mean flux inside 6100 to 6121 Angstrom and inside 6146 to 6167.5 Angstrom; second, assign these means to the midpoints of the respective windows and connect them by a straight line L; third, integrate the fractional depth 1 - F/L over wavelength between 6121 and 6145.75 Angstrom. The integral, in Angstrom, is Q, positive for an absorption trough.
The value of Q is 0.5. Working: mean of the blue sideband 29.9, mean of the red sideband 28.9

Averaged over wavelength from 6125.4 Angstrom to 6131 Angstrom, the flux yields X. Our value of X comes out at 29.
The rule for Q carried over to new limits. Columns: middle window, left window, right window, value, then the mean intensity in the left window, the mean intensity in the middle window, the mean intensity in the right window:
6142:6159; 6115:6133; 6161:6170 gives -0.38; 29.5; 29.2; 28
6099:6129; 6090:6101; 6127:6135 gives -0.29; 29.4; 29.6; 29.3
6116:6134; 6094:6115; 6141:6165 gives -0.05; 29.6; 29.4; 29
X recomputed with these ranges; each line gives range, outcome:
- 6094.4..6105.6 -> 29.3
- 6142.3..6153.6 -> 29.2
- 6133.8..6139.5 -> 28.8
